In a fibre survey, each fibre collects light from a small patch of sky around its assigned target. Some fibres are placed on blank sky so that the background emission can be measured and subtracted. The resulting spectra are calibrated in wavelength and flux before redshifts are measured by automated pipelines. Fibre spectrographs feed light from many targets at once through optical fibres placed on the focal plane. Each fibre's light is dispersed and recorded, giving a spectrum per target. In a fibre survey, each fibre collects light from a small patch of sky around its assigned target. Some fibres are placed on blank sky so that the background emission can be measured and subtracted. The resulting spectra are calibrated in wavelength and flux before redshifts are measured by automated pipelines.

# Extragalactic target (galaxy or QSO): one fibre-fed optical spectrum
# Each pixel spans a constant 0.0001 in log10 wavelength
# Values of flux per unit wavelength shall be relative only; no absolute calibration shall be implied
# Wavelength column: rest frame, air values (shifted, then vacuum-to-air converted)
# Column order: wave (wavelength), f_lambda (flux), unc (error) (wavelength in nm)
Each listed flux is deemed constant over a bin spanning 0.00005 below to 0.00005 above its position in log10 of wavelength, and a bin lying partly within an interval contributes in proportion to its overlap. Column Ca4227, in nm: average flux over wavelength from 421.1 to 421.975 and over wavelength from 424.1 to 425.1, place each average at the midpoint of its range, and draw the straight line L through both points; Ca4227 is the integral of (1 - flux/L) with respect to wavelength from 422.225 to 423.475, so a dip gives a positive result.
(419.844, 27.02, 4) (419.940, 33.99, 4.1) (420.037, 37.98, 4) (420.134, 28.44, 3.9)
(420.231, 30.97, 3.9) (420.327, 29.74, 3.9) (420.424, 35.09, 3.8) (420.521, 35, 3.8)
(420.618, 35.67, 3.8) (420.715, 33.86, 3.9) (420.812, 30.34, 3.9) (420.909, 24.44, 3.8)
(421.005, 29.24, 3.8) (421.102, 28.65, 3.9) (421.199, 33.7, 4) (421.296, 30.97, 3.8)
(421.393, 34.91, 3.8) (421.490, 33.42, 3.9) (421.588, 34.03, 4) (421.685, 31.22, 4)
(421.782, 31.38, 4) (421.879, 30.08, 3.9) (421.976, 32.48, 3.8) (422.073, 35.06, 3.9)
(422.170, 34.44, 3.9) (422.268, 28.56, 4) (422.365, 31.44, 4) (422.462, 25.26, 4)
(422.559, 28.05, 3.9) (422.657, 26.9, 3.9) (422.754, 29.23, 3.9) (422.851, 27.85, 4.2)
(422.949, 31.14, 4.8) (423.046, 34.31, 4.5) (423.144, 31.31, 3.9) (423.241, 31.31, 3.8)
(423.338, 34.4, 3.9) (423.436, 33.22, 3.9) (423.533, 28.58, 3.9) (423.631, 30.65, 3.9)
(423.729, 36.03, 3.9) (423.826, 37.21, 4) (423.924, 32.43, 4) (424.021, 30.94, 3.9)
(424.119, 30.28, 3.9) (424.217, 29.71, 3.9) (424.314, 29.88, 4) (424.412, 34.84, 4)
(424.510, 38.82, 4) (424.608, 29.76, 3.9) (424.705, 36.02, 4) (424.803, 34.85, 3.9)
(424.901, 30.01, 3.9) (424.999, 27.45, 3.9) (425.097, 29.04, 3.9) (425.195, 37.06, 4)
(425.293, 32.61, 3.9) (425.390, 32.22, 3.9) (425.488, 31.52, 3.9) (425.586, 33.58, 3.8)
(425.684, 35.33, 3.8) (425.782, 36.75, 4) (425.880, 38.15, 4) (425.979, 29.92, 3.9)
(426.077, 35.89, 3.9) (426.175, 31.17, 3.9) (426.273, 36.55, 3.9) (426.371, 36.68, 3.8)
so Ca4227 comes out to 0.08 nm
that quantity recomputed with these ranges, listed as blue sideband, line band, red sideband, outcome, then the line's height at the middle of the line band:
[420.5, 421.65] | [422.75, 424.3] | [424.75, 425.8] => 0.026 nm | 32.4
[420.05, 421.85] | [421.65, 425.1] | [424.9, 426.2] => 0.099 nm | 32.5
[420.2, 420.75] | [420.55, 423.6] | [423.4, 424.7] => 0.177 nm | 33.1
